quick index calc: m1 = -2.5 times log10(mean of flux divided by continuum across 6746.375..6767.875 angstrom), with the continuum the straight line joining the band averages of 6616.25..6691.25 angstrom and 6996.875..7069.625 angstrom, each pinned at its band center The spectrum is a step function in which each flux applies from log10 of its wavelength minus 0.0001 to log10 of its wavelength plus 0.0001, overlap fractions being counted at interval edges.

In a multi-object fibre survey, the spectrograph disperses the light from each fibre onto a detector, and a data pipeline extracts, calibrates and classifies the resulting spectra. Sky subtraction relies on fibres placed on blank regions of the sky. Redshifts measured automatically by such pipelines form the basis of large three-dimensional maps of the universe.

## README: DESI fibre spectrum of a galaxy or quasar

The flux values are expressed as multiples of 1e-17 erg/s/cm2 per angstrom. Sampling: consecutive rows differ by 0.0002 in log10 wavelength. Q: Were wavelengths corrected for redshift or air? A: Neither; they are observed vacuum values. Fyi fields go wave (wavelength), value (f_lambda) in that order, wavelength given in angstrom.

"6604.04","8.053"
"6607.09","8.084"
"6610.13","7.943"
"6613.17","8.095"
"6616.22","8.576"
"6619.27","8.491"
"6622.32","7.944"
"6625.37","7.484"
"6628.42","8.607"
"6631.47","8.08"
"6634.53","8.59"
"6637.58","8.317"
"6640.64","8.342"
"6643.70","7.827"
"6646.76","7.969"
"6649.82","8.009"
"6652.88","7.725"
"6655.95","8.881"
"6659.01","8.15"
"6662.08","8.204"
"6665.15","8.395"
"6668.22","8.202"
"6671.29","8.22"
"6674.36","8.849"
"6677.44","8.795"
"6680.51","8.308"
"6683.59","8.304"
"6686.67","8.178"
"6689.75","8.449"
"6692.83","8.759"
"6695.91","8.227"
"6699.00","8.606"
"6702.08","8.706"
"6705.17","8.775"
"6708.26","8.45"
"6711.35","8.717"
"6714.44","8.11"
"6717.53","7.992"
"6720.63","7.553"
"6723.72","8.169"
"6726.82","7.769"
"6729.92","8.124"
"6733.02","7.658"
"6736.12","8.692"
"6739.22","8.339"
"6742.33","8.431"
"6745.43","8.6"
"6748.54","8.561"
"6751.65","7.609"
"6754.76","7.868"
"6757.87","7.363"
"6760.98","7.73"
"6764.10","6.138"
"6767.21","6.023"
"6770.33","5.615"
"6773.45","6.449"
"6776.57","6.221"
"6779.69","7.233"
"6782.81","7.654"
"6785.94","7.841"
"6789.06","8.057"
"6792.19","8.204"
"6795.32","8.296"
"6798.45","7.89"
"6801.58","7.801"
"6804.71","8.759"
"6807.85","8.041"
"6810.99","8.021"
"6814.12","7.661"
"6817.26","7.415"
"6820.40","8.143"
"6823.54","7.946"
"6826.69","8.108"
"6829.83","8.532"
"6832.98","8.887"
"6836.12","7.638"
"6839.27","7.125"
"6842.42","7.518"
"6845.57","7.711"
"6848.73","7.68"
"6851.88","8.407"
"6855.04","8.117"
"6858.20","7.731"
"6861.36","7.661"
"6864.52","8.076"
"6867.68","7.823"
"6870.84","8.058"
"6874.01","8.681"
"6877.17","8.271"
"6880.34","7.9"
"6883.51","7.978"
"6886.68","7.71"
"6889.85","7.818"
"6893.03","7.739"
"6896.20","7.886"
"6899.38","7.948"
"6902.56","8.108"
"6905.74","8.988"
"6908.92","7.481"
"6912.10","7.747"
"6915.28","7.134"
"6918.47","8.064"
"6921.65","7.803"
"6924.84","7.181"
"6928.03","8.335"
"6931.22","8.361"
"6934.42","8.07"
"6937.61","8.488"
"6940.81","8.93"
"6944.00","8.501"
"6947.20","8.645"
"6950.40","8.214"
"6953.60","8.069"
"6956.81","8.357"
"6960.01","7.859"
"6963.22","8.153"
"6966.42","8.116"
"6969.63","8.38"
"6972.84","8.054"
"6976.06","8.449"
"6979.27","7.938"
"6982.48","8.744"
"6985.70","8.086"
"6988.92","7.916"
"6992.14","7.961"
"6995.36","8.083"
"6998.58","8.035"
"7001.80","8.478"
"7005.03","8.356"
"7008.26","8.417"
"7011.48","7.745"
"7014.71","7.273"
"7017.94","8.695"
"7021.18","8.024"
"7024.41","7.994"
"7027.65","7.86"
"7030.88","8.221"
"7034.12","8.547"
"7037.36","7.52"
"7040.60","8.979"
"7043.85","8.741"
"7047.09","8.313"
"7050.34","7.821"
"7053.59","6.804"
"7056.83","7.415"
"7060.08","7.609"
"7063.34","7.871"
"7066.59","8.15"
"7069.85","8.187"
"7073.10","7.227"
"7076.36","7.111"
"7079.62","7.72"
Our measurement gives 0.110 mag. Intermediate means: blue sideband 8.27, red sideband 8.04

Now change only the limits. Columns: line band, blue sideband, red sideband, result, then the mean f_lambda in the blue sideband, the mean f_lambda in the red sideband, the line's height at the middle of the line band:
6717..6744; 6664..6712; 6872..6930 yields 0.039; 8.49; 7.94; 8.38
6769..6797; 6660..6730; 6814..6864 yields 0.109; 8.34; 7.9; 8.07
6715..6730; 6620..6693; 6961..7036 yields 0.045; 8.27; 8.15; 8.25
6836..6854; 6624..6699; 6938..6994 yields 0.079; 8.3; 8.26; 8.27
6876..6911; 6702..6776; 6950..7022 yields 0.004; 7.77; 8.15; 8.01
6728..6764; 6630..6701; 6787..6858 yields 0.020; 8.32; 7.99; 8.15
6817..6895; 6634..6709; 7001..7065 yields 0.032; 8.37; 8.03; 8.19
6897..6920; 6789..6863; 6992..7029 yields 0.013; 7.97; 8.08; 8.02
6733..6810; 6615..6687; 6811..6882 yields 0.060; 8.27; 7.96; 8.08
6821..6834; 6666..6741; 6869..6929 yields -0.033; 8.33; 7.93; 8.08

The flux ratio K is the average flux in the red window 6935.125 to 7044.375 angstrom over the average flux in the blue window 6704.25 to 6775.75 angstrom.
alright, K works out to 1.06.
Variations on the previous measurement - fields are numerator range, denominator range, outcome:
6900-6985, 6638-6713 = 0.97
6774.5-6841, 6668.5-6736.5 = 0.94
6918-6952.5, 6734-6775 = 1.10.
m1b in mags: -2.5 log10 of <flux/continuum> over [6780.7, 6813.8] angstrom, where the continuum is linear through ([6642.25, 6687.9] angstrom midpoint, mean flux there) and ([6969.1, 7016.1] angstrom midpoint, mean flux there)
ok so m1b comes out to 0.02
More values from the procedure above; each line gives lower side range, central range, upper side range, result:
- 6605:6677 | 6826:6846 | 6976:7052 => 0.03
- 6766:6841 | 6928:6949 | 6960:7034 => -0.06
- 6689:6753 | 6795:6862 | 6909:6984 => 0.04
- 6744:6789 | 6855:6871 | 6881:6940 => -0.02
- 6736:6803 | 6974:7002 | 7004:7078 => -0.04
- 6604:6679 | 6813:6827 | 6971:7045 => 0.05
